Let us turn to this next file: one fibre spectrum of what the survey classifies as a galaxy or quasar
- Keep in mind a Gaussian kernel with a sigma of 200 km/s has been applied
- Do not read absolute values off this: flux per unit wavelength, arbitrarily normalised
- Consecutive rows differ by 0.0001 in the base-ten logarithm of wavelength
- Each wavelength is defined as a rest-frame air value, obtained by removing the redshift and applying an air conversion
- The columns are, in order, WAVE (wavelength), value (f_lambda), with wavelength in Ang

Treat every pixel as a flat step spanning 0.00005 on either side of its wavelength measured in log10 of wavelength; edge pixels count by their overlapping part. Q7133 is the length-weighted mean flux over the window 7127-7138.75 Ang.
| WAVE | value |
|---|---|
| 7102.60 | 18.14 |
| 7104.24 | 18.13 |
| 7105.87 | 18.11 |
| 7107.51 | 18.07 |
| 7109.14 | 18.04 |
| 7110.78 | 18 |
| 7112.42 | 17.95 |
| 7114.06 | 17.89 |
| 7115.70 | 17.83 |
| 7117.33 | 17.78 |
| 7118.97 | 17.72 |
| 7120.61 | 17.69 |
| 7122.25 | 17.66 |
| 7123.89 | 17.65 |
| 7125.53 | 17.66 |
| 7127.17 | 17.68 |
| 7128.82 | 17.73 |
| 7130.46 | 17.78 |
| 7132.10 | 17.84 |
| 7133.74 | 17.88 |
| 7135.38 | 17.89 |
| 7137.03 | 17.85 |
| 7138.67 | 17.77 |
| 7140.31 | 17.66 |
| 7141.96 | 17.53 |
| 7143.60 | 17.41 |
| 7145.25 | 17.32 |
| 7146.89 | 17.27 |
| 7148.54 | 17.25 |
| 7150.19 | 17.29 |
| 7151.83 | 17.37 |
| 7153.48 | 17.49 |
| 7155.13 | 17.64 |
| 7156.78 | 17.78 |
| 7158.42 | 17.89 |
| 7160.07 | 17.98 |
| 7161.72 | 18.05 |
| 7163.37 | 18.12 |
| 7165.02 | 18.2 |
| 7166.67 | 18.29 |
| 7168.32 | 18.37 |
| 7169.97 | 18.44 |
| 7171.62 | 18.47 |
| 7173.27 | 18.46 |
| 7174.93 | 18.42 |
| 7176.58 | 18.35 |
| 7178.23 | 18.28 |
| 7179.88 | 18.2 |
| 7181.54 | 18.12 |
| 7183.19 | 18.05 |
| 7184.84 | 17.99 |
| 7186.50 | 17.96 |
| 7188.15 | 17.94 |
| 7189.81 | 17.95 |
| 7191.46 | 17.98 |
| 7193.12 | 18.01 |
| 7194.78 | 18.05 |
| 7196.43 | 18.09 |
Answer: 17.8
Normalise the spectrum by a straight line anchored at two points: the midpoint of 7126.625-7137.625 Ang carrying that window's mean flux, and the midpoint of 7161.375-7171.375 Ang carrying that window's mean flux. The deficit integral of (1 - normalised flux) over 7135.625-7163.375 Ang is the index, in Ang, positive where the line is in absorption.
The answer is 0.64 Ang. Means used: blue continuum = 17.8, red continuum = 18.3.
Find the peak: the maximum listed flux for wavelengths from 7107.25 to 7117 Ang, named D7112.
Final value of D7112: 18.07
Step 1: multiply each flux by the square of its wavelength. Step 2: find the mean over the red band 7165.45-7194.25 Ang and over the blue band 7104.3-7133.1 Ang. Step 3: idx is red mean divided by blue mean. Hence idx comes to 1.04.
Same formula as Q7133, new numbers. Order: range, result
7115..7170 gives 17.7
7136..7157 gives 17.5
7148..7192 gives 18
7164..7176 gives 18.4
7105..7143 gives 17.8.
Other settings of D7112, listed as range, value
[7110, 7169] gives 18.37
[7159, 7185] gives 18.47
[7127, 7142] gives 17.89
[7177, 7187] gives 18.28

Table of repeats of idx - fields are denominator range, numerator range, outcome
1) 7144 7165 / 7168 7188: 1.04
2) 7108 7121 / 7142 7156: 0.98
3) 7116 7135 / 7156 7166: 1.03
